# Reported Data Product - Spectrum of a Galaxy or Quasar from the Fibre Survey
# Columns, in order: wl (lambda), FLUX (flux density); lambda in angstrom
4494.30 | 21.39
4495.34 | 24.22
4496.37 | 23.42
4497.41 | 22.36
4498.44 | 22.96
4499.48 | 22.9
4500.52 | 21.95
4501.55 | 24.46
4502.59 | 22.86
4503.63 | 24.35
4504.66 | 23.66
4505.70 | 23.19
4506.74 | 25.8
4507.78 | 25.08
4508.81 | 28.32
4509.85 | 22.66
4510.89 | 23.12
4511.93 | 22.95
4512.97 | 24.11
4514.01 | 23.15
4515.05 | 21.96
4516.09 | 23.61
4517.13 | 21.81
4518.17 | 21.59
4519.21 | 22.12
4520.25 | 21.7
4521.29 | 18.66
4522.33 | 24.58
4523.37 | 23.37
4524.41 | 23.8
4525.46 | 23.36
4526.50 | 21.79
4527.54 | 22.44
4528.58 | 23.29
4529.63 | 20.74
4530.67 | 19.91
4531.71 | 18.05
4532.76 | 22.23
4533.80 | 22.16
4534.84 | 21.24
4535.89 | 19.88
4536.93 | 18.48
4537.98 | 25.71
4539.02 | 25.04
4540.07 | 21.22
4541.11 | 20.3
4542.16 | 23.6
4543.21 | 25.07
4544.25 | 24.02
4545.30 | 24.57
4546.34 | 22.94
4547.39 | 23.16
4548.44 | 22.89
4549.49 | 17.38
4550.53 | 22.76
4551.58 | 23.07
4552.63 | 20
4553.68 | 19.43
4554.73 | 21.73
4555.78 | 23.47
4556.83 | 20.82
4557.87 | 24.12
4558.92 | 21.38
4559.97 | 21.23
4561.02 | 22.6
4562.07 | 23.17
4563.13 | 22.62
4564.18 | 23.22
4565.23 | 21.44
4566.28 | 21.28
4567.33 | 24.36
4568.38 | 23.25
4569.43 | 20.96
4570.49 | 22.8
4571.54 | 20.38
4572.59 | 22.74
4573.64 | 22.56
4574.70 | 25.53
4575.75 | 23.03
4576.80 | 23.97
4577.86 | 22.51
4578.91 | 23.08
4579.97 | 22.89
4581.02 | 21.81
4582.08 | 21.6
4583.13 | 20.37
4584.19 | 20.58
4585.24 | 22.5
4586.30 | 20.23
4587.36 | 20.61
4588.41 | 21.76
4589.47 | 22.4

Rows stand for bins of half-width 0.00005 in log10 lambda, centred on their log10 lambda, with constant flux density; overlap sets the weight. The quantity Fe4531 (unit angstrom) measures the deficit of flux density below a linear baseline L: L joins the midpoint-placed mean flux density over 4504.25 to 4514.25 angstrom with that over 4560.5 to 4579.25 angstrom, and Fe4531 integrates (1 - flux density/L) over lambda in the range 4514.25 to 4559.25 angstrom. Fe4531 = 2.8 angstrom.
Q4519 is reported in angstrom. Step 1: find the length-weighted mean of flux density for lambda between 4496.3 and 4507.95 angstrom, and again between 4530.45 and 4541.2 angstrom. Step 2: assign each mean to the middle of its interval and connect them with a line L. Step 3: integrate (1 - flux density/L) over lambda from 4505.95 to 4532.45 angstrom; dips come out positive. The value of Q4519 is -0.31 angstrom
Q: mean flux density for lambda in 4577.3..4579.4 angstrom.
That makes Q 22.8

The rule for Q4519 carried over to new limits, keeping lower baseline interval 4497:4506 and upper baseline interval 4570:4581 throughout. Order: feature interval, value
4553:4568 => 0.5 angstrom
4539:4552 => 0.2 angstrom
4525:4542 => 1.1 angstrom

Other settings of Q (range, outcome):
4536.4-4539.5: 23.1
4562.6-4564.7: 22.9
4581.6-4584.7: 20.8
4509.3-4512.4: 22.9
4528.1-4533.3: 20.8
